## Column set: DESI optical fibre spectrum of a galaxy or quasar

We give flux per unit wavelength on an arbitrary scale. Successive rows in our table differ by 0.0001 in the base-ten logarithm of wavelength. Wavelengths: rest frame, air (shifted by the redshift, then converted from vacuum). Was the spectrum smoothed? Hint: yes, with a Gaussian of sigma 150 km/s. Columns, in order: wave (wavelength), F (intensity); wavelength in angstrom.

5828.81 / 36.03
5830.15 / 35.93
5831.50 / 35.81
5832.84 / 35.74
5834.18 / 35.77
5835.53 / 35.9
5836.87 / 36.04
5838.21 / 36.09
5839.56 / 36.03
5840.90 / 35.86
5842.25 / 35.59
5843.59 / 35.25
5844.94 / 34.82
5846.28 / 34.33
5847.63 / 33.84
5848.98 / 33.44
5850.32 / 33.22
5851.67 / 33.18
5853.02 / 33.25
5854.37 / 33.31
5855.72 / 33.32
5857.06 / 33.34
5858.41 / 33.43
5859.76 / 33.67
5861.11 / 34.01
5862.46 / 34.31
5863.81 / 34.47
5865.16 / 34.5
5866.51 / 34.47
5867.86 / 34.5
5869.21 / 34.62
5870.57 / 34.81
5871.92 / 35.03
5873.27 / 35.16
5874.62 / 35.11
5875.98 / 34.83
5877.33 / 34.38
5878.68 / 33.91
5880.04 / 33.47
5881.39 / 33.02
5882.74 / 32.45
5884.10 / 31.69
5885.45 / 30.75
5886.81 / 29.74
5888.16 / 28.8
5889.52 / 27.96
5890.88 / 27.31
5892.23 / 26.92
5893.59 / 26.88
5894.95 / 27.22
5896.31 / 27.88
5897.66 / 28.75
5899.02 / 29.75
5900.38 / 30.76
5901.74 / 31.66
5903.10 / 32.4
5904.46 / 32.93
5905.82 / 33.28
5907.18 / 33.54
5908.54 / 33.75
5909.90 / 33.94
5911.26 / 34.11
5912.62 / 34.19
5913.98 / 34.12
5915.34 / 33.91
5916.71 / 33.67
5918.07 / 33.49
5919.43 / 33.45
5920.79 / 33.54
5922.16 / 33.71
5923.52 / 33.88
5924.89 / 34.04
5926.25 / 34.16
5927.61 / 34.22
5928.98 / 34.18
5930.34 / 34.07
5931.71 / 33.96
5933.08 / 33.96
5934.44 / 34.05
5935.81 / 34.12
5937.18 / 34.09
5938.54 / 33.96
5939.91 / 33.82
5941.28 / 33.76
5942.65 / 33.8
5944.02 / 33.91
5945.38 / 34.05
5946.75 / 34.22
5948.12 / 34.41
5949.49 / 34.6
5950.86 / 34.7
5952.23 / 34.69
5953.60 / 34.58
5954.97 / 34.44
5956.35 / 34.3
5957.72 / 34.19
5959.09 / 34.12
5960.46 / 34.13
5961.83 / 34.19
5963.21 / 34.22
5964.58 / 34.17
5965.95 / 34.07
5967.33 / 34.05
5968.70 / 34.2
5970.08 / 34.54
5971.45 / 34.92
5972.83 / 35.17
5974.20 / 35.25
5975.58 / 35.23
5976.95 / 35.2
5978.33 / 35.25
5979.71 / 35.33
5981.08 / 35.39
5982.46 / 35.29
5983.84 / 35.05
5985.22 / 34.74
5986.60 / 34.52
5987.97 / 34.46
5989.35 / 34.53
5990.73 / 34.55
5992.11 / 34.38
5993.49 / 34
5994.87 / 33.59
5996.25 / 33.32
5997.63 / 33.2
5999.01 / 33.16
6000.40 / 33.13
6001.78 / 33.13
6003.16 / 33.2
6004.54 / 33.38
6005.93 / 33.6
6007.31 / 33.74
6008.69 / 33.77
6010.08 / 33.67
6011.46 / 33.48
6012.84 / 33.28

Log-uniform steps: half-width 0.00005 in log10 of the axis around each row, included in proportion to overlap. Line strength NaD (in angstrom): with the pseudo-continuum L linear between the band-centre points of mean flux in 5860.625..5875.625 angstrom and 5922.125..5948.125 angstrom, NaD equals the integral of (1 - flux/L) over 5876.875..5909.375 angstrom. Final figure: 3.4 angstrom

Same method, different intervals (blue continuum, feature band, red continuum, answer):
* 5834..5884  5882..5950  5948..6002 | 3.8 angstrom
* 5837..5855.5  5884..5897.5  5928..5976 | 2.4 angstrom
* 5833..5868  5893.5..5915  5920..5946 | 1.5 angstrom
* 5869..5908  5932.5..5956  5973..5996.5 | -0.6 angstrom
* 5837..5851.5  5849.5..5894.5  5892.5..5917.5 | 1.0 angstrom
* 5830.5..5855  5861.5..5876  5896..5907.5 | -0.6 angstrom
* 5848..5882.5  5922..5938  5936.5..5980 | 0.1 angstrom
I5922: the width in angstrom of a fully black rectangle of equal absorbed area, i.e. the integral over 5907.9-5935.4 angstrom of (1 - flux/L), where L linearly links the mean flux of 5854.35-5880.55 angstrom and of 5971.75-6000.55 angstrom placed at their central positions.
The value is 0.4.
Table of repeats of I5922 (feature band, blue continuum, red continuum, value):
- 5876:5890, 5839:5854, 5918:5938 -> 1.0 angstrom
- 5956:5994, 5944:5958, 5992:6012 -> -0.7 angstrom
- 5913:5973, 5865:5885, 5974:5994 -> 0.8 angstrom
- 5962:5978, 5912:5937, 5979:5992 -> 0.0 angstrom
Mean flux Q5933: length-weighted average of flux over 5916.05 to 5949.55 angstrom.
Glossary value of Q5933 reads 34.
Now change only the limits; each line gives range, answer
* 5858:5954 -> 33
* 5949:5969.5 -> 34.3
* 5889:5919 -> 31.3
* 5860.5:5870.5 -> 34.4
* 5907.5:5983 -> 34.3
